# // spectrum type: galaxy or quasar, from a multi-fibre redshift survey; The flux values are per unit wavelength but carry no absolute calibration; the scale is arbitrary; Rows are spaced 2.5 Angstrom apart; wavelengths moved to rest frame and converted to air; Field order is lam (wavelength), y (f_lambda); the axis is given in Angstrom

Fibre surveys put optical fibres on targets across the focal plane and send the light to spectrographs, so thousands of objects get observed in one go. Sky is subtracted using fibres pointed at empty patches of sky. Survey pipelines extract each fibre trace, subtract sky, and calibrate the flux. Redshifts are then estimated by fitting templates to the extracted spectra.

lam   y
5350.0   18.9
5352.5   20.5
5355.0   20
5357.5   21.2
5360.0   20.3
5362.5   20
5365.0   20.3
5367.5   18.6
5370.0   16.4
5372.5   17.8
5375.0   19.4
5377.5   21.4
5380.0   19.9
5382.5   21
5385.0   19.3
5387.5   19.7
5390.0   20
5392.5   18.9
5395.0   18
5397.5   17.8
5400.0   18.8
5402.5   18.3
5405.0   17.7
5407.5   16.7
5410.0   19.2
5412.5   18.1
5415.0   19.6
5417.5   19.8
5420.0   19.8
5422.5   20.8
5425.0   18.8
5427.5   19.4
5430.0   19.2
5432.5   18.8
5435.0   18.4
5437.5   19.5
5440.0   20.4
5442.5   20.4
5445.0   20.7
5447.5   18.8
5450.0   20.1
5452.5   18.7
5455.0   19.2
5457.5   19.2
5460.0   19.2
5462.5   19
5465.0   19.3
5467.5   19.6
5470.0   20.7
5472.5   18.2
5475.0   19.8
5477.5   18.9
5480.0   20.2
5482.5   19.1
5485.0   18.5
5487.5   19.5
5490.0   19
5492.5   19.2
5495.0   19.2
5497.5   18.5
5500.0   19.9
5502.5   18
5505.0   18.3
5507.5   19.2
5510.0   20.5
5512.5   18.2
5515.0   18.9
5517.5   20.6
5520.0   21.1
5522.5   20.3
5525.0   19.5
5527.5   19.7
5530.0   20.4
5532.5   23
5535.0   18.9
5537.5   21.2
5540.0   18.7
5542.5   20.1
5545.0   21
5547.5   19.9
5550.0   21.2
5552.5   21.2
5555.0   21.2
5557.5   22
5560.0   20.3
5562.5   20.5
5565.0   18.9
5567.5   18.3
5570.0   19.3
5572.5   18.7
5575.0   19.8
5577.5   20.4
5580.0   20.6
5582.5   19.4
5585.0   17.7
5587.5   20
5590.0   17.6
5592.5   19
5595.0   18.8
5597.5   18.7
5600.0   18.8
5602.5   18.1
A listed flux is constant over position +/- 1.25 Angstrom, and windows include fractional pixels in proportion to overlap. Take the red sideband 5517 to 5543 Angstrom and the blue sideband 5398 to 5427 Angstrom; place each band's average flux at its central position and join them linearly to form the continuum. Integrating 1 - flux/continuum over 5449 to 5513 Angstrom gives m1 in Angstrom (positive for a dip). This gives 1.61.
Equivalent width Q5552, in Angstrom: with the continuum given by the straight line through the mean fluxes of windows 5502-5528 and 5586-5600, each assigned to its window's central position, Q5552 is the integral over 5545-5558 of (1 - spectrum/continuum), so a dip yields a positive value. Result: -1.3 Angstrom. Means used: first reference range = 19.5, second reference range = 18.8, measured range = 21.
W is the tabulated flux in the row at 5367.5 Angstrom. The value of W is 18.6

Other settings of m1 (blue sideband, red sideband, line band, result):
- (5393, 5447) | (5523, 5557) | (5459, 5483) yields 0.31 Angstrom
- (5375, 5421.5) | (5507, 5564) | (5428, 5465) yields 0.30 Angstrom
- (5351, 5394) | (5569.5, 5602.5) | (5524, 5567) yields -2.72 Angstrom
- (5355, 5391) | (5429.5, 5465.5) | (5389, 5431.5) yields 1.45 Angstrom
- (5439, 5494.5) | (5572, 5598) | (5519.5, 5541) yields -1.12 Angstrom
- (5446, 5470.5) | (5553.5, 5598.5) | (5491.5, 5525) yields 0.08 Angstrom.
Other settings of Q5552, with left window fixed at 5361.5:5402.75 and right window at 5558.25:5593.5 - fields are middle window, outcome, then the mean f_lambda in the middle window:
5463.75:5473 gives -0.1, 19.6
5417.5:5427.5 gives -0.3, 19.8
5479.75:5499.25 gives 0.2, 19.1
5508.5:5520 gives -0.2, 19.7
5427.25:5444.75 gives -0.3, 19.5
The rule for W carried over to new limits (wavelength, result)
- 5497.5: 18.5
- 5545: 21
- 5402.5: 18.3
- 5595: 18.8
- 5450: 20.1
